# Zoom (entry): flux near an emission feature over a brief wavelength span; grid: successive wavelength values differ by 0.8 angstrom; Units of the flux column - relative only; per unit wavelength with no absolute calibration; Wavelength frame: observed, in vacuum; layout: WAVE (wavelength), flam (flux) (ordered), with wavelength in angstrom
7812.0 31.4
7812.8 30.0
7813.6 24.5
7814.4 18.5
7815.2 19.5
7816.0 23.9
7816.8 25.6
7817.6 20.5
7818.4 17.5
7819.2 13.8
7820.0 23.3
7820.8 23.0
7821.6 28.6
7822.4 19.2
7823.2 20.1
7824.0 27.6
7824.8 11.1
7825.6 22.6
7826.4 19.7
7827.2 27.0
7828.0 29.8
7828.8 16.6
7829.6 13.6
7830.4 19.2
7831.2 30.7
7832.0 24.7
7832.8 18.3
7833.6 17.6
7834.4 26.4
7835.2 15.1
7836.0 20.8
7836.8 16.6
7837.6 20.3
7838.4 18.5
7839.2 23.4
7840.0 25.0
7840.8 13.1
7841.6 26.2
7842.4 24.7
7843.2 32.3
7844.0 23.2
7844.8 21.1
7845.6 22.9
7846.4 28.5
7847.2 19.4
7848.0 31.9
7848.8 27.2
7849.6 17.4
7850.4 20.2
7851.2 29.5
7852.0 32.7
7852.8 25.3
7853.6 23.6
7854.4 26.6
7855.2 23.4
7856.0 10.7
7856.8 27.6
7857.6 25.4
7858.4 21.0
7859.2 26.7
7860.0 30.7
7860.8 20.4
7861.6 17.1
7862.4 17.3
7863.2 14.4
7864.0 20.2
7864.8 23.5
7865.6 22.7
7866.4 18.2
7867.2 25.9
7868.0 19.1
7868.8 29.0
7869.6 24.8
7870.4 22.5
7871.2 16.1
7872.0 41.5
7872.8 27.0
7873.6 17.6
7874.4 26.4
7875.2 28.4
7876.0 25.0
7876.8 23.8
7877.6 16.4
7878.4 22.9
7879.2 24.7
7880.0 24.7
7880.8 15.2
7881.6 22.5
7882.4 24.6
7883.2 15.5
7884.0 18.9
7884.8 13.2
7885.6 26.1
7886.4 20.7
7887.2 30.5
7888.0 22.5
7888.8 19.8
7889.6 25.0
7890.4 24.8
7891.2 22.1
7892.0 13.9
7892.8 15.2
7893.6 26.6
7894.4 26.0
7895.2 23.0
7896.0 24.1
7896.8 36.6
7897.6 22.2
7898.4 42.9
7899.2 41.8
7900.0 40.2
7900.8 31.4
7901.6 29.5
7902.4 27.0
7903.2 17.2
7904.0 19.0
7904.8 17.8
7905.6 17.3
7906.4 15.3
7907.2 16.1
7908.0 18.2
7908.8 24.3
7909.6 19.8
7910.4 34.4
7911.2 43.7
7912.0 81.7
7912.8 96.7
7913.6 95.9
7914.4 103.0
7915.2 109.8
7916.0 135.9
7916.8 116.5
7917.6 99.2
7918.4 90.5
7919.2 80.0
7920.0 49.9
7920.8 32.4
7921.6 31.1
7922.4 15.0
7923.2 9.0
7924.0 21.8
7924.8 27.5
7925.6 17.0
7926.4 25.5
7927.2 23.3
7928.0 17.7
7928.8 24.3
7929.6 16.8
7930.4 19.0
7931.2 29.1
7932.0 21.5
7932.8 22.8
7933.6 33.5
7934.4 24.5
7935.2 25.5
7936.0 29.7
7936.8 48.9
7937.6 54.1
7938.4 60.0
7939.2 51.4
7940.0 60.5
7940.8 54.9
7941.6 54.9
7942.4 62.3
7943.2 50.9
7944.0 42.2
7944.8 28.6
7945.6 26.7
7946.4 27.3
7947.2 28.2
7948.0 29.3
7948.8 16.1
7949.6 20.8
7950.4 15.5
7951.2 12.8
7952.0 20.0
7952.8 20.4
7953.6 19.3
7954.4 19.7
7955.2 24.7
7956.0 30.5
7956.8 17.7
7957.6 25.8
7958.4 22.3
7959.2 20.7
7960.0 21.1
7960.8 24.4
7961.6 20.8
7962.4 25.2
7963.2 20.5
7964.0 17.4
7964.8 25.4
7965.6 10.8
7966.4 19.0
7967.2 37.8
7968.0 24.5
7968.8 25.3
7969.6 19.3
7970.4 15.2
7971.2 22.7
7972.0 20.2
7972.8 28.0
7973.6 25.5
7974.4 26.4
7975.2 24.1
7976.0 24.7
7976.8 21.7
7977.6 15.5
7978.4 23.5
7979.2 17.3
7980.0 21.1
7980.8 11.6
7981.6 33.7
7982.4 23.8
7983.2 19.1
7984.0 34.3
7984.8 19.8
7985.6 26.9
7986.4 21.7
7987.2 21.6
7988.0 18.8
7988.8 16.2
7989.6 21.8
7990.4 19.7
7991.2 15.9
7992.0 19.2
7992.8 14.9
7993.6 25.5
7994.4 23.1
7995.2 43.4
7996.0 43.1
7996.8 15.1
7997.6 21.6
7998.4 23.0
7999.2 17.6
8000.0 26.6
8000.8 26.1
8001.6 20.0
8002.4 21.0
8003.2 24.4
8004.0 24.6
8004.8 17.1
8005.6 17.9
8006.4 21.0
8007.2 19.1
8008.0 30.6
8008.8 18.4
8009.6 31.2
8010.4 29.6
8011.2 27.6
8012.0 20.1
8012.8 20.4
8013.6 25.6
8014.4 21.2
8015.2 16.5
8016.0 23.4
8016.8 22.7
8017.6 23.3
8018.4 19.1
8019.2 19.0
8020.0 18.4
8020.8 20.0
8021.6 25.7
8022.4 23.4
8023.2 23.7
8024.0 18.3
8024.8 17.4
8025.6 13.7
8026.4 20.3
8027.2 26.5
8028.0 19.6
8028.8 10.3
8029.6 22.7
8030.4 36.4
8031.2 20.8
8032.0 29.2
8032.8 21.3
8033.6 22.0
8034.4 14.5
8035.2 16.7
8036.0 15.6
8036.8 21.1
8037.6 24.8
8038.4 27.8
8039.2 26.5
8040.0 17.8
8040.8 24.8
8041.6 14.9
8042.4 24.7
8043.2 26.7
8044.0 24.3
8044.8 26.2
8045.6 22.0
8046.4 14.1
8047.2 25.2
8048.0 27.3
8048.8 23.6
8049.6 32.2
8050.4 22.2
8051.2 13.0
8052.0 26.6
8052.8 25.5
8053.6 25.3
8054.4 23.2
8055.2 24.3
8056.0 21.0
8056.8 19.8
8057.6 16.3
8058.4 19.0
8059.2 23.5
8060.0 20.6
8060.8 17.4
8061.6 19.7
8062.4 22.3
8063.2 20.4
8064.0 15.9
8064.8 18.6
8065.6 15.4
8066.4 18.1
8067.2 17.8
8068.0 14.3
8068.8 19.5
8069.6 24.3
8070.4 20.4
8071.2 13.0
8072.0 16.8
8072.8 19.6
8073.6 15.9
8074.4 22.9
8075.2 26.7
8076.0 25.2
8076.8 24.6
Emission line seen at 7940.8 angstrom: [N II] 6583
